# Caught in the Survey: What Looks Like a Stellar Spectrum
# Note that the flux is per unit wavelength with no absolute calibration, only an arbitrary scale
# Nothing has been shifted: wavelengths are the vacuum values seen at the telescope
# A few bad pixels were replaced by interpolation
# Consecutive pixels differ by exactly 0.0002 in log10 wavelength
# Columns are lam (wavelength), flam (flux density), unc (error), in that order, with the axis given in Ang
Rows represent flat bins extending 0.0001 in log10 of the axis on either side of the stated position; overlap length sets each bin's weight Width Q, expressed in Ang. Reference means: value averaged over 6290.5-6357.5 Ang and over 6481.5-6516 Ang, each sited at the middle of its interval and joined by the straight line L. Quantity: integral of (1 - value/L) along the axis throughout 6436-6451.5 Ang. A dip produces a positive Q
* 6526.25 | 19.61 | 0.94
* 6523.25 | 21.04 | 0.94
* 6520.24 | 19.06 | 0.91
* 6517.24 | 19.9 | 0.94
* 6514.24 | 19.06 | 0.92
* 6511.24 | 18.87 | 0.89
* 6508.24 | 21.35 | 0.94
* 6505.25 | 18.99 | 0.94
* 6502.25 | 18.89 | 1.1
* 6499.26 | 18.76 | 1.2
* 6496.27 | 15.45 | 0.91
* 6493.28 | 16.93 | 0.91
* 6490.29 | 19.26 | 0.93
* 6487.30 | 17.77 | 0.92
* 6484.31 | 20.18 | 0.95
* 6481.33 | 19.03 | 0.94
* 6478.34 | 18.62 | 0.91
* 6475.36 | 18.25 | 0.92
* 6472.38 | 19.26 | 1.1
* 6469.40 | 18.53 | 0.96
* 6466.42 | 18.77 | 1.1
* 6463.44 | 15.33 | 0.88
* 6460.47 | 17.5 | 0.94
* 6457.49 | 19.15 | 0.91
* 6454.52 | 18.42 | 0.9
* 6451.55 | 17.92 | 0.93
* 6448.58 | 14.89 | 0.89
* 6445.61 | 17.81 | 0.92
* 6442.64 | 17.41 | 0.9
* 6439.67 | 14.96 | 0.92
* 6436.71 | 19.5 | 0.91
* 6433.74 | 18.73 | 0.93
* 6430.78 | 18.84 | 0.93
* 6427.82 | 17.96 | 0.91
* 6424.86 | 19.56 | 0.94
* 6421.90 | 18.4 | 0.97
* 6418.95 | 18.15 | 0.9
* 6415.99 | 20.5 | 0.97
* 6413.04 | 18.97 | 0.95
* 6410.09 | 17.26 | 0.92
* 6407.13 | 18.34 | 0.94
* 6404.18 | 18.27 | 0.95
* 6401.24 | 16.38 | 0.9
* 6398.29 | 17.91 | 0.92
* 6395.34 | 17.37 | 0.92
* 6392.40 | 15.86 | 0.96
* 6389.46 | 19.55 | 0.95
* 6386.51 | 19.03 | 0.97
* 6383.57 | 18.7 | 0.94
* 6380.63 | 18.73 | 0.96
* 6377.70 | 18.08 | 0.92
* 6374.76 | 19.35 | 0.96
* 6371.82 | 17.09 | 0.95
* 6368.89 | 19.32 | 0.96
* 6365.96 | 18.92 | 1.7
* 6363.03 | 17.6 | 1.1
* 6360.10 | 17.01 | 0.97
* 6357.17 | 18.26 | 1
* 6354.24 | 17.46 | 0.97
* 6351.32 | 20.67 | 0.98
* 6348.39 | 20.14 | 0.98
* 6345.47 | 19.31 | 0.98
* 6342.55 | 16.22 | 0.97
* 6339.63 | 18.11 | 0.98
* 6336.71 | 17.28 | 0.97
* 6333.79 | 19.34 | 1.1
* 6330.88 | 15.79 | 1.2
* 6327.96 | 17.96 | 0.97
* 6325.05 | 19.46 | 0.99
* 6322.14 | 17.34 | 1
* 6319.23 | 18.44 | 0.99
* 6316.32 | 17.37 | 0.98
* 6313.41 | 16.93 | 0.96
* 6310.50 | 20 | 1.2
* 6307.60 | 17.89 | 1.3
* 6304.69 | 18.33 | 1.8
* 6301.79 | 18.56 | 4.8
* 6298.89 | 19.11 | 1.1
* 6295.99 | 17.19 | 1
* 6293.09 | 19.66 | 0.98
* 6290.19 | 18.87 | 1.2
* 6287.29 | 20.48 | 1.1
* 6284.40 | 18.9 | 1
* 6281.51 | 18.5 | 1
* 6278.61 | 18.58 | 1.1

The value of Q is 1.4 Ang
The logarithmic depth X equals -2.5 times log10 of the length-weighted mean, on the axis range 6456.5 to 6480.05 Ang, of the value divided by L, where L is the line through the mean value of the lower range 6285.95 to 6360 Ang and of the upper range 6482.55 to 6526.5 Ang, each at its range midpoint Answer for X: 0.04 mag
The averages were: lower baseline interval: 18.4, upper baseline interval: 19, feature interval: 18.2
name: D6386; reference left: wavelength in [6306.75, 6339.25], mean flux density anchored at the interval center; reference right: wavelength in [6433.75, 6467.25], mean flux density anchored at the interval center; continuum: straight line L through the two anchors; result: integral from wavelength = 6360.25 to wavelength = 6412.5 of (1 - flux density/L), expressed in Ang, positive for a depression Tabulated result -1.09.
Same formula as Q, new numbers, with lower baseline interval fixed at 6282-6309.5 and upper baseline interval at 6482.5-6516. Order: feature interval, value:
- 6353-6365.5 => 0.7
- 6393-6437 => 1.0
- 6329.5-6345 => 1.1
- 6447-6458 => 0.7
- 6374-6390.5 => -0.1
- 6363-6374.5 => 0.2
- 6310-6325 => 0.6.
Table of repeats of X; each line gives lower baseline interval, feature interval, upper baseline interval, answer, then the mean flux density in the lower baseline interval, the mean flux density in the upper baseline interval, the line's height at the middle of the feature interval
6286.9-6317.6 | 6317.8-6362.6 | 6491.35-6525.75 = 0.03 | 18.5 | 19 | 18.6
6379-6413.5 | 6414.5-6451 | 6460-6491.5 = 0.01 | 18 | 18.4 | 18.2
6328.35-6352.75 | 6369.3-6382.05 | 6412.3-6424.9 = 0.02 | 18.3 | 19.1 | 18.7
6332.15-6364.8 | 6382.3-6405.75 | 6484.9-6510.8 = 0.03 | 18.3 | 18.5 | 18.4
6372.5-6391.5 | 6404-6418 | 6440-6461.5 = -0.03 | 18.7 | 17.4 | 18.2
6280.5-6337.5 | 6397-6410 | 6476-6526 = 0.06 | 18.4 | 19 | 18.7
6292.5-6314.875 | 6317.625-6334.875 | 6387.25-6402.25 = 0.01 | 18.4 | 17.5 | 18.2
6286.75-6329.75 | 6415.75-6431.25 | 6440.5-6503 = -0.04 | 18.4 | 18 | 18.1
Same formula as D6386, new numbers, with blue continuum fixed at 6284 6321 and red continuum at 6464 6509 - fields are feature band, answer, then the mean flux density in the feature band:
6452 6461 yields 0.1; 18.4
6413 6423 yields -0.3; 19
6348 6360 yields -0.2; 18.8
